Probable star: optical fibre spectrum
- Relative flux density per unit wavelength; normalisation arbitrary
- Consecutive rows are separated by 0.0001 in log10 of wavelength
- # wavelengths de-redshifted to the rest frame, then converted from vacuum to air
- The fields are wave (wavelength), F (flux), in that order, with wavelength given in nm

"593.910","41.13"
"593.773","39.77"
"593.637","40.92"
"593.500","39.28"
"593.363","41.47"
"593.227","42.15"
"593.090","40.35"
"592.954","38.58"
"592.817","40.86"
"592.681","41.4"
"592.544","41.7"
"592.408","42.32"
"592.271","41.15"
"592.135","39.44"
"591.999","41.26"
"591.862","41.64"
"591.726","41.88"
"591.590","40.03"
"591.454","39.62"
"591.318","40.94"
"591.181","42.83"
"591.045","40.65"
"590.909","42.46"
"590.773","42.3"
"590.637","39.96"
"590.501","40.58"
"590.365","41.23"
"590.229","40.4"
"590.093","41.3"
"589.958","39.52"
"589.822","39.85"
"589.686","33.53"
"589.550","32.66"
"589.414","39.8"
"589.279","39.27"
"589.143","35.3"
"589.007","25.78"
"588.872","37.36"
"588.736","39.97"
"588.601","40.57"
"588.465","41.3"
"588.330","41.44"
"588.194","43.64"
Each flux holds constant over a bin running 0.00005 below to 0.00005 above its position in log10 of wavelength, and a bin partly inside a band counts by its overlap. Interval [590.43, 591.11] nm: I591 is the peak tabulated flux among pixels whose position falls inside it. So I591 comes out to 42.46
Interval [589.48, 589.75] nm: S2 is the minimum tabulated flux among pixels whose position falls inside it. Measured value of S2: 32.66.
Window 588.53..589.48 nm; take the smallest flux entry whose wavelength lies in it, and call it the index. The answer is 25.78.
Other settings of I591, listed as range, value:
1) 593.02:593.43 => 42.15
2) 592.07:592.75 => 42.32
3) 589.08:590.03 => 39.85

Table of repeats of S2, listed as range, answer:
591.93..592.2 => 39.44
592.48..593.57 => 38.58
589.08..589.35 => 35.3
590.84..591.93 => 39.62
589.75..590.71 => 39.52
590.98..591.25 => 40.65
